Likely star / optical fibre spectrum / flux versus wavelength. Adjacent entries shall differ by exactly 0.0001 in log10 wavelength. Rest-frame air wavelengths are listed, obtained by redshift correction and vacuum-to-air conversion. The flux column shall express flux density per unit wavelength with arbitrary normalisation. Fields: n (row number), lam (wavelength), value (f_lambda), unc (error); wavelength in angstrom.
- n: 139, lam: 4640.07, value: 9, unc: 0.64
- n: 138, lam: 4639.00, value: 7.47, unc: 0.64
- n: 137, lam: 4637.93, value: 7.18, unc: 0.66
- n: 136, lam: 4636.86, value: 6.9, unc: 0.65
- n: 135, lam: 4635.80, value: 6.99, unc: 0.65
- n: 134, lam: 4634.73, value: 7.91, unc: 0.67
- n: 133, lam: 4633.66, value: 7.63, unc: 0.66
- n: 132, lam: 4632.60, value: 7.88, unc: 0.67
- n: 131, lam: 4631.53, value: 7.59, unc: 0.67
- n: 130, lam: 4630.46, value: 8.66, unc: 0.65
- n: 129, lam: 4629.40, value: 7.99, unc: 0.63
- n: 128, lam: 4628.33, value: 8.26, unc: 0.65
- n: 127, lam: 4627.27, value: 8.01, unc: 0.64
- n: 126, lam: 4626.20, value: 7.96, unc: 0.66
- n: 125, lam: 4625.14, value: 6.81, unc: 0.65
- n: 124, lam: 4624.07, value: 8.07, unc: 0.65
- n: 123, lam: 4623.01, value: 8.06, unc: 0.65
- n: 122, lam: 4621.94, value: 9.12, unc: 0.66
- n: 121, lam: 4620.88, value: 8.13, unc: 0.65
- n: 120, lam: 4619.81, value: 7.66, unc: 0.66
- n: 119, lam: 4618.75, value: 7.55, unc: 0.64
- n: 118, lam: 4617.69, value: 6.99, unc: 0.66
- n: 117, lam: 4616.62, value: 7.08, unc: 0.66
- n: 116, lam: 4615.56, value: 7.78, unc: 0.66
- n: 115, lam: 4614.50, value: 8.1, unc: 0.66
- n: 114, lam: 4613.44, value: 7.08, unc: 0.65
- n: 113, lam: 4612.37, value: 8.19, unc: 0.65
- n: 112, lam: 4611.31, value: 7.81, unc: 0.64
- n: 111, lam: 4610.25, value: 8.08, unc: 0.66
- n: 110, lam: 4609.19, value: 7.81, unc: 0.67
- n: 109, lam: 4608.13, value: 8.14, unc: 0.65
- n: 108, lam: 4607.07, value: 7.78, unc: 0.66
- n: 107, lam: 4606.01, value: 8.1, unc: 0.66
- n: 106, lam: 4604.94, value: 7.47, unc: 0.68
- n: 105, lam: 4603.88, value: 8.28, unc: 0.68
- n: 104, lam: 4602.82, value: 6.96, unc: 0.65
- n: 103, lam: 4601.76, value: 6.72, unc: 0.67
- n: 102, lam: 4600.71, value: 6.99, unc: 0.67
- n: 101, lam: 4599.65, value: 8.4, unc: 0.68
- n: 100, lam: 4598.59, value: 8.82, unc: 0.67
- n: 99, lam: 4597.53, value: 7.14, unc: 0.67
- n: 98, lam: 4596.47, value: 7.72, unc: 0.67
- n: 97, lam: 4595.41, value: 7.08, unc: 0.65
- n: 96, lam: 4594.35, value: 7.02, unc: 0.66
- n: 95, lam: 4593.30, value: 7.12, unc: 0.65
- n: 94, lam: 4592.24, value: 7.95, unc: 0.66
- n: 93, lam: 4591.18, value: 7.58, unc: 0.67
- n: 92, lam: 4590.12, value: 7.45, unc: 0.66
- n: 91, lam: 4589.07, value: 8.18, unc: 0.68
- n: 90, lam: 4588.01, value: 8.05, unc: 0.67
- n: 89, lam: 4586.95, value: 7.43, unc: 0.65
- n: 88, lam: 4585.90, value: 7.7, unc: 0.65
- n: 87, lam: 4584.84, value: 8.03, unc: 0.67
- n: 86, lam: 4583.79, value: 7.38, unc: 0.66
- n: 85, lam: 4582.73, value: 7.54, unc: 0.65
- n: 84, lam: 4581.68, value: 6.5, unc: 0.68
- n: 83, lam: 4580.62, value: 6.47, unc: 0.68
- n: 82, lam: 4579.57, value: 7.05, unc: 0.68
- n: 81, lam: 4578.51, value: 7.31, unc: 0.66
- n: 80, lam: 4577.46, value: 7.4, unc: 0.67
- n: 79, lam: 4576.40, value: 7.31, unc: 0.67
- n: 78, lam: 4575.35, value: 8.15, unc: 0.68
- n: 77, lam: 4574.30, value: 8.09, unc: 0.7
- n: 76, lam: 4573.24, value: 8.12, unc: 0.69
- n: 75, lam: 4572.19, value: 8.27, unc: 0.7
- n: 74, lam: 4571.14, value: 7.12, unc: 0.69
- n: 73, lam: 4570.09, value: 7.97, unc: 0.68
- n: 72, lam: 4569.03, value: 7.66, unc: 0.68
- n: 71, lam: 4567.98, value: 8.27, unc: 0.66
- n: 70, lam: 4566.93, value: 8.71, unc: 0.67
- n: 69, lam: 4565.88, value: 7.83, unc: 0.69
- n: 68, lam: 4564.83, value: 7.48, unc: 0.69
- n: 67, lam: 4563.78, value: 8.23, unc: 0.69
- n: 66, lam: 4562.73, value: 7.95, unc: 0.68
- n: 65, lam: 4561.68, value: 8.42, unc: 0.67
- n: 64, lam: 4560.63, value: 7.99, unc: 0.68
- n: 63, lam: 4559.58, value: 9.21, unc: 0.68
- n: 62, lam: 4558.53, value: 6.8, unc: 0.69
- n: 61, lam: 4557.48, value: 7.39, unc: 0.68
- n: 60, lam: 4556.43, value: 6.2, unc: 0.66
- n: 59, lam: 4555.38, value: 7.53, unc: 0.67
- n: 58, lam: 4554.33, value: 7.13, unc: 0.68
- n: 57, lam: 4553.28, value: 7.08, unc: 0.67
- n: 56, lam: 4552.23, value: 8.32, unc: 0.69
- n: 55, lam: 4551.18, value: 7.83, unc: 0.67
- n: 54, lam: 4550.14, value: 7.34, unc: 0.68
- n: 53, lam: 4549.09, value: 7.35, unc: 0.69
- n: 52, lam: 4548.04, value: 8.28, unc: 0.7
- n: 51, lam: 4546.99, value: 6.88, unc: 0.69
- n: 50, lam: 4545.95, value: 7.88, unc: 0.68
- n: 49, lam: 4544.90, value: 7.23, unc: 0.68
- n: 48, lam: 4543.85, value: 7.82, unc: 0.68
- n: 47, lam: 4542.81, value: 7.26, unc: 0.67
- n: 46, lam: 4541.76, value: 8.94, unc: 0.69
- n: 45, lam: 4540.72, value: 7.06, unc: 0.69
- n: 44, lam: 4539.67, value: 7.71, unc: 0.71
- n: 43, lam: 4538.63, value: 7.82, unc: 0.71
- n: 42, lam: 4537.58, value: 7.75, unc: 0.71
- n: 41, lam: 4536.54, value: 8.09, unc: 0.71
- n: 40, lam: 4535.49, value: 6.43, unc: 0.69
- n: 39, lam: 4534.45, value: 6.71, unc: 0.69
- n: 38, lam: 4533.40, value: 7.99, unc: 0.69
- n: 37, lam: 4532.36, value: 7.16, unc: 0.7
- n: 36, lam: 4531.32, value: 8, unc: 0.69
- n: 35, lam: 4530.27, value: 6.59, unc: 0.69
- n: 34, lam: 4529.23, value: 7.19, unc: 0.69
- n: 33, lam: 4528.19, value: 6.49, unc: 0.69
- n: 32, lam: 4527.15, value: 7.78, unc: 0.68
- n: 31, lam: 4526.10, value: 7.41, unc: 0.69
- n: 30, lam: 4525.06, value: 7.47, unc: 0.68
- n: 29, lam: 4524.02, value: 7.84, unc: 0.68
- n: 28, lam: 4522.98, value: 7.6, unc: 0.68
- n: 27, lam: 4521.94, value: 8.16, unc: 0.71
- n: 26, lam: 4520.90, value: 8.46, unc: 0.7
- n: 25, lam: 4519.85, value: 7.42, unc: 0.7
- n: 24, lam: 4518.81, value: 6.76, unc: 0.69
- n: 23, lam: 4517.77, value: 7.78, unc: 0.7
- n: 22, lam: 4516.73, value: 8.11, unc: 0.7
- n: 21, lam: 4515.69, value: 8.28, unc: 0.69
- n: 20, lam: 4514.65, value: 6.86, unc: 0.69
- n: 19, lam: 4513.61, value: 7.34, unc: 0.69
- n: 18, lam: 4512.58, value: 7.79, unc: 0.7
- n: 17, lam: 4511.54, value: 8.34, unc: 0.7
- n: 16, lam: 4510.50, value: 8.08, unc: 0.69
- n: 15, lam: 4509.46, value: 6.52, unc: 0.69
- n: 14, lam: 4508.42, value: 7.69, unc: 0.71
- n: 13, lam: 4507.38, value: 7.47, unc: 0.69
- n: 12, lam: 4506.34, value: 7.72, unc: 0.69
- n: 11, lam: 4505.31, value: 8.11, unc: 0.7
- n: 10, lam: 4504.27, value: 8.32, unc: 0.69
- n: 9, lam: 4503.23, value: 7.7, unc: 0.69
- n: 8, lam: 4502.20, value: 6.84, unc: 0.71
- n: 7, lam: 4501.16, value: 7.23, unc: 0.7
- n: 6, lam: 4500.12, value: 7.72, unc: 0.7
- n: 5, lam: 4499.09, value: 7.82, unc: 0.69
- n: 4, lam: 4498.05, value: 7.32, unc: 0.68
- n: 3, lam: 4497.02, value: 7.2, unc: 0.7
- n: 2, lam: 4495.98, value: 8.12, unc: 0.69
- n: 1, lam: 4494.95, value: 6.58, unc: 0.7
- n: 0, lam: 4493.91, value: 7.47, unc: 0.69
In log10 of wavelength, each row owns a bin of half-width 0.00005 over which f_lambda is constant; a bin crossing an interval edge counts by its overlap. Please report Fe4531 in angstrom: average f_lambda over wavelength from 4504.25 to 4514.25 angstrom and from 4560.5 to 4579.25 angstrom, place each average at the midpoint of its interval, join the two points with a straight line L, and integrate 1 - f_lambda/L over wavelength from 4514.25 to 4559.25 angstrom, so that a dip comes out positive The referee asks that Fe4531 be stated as 1.7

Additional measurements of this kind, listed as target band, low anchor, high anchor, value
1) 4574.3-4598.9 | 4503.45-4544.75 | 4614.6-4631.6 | 0.9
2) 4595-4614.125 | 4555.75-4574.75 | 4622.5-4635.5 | 0.4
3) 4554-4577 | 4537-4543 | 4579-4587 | -1.1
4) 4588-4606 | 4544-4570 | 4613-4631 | 0.5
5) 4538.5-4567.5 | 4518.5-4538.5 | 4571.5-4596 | -0.8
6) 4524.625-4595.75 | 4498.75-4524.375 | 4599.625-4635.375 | 1.4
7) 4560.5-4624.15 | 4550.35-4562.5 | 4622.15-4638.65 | -0.2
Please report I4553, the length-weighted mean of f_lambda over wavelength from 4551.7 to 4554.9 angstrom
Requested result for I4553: 7.5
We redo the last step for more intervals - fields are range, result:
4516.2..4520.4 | 7.51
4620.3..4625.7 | 8.03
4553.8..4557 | 6.95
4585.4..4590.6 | 7.77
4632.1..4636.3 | 7.61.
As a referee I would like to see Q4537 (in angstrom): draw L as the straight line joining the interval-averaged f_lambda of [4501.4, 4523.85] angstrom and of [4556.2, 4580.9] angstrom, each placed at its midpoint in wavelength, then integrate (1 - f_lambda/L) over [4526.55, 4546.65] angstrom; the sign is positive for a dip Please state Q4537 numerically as 0.7 angstrom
